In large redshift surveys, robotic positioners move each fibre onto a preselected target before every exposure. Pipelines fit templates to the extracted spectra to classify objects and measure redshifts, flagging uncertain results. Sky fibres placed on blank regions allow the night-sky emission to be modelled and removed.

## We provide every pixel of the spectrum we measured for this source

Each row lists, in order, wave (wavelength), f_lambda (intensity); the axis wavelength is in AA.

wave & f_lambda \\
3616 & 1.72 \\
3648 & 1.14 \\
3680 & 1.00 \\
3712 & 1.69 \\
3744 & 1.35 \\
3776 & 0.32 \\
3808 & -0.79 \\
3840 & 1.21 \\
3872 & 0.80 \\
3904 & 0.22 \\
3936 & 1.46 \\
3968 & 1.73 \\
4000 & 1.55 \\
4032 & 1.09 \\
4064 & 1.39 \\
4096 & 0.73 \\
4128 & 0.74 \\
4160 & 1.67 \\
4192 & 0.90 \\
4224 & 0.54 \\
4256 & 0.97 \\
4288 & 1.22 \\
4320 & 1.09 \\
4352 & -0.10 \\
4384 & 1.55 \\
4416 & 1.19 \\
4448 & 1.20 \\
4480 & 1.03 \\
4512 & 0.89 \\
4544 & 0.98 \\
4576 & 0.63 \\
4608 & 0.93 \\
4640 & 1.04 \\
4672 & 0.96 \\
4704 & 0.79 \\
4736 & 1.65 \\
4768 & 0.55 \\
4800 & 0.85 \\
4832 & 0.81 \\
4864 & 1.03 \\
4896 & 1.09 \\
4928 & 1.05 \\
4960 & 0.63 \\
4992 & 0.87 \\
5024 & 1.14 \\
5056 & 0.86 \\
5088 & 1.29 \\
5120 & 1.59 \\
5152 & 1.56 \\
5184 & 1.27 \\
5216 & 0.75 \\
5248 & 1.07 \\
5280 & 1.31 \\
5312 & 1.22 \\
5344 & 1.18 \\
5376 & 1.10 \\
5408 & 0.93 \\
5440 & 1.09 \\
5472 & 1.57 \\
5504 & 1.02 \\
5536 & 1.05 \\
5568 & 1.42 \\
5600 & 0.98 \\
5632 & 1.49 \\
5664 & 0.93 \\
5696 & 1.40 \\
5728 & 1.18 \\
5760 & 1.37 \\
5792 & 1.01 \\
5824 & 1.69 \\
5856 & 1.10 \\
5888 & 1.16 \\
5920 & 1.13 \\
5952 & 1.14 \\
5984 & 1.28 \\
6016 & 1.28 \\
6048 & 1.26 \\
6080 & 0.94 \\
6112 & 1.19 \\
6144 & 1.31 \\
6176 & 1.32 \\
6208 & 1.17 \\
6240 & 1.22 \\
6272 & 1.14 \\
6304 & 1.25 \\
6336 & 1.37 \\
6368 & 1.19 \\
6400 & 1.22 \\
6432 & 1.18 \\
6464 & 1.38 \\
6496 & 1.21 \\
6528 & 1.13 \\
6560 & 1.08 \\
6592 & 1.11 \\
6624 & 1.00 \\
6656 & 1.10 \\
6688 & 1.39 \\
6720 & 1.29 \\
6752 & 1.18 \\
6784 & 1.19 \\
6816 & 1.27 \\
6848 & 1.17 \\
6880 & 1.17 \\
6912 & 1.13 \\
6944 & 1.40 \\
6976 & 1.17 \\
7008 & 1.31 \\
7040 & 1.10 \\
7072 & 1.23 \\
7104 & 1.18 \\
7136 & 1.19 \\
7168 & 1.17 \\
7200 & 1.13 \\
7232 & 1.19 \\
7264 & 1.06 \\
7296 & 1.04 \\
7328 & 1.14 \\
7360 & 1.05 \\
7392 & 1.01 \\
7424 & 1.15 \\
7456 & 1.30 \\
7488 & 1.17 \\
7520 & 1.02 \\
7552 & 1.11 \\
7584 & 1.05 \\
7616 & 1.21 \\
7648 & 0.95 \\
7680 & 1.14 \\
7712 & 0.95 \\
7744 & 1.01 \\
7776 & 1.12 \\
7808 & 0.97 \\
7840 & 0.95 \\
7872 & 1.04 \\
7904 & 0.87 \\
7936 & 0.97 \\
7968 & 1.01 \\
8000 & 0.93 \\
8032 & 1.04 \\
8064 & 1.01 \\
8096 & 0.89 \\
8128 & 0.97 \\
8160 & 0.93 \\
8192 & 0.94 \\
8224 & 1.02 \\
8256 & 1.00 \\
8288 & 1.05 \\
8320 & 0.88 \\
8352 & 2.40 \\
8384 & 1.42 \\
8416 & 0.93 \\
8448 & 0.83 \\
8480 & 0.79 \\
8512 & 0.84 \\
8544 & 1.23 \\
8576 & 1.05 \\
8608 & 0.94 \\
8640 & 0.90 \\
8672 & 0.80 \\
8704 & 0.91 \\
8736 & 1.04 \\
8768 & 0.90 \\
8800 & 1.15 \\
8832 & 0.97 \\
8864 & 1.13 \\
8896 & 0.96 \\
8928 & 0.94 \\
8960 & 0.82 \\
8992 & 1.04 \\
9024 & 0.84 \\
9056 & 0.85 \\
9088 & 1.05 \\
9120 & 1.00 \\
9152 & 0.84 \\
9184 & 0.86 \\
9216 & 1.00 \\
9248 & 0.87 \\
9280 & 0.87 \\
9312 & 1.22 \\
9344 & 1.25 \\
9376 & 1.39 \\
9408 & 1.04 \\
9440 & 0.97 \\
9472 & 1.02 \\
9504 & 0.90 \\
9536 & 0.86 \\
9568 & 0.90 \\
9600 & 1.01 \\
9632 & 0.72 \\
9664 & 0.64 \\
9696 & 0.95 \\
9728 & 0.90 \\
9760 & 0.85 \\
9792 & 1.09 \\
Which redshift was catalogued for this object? 0.273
